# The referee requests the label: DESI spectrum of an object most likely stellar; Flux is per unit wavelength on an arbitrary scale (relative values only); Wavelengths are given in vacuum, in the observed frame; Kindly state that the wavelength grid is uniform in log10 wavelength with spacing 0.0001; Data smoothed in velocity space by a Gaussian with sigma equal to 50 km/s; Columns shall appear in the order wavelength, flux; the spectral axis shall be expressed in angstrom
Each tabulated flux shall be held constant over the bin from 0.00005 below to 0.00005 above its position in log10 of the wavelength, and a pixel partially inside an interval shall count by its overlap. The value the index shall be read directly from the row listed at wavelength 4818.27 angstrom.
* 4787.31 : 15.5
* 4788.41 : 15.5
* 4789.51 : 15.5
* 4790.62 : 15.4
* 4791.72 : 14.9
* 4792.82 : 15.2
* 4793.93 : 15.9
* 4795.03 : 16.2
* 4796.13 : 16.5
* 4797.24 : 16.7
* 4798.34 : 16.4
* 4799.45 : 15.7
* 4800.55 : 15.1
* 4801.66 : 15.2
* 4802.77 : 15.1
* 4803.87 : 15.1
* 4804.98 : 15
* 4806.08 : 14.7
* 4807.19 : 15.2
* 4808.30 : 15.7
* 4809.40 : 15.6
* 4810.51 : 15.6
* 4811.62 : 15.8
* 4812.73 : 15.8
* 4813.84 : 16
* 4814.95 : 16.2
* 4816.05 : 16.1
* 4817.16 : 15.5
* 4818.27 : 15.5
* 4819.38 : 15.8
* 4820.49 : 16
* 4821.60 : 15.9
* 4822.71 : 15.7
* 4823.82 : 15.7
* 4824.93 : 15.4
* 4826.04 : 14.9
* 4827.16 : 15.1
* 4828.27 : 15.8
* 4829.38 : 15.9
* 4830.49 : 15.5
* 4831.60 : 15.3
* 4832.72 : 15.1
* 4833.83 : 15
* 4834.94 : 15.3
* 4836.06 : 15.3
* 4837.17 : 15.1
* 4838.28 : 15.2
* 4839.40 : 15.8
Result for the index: 15.5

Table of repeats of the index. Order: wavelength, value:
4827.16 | 15.1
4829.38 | 15.9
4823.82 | 15.7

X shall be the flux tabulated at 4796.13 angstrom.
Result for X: 16.5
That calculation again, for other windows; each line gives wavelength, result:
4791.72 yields 14.9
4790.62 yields 15.4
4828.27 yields 15.8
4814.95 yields 16.2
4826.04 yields 14.9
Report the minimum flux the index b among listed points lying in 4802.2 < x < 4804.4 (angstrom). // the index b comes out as 15.1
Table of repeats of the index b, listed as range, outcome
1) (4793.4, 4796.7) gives 15.9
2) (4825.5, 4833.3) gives 14.9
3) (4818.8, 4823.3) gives 15.7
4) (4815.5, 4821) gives 15.5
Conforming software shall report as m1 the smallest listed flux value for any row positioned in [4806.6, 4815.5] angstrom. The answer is 15.2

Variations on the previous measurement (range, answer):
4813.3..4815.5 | 16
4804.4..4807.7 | 14.7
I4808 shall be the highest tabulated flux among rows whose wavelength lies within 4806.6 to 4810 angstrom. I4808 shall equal 15.7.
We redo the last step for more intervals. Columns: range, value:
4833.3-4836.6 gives 15.3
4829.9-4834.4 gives 15.5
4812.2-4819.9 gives 16.2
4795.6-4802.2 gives 16.7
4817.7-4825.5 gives 16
